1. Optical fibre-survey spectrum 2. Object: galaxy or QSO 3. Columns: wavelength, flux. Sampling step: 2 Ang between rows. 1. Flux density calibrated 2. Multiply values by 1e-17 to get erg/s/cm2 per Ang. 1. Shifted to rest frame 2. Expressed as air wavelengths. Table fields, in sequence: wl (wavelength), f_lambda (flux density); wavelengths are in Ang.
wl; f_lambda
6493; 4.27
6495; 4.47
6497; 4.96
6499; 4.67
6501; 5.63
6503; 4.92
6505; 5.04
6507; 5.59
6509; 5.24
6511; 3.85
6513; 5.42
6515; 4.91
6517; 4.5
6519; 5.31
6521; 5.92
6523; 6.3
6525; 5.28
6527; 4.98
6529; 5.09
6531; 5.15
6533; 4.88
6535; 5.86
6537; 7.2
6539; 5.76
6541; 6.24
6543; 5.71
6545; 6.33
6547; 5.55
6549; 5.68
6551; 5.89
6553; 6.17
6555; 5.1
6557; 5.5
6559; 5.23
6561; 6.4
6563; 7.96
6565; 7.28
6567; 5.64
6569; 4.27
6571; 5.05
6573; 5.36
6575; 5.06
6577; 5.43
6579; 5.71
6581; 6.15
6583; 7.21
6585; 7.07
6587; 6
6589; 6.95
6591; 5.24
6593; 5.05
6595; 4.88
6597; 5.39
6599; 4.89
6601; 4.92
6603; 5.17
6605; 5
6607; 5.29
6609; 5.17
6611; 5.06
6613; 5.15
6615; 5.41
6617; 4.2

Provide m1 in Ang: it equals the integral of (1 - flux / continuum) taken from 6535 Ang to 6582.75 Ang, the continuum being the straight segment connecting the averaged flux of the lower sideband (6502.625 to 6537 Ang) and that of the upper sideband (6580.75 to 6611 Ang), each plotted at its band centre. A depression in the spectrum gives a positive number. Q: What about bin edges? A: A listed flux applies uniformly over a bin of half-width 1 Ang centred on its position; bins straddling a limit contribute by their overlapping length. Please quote -4.0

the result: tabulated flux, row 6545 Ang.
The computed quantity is 6.33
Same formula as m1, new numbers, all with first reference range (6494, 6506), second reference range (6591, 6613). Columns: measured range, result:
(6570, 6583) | -1.4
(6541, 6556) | -2.4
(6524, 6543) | -2.3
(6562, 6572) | -2.0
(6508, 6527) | -0.8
